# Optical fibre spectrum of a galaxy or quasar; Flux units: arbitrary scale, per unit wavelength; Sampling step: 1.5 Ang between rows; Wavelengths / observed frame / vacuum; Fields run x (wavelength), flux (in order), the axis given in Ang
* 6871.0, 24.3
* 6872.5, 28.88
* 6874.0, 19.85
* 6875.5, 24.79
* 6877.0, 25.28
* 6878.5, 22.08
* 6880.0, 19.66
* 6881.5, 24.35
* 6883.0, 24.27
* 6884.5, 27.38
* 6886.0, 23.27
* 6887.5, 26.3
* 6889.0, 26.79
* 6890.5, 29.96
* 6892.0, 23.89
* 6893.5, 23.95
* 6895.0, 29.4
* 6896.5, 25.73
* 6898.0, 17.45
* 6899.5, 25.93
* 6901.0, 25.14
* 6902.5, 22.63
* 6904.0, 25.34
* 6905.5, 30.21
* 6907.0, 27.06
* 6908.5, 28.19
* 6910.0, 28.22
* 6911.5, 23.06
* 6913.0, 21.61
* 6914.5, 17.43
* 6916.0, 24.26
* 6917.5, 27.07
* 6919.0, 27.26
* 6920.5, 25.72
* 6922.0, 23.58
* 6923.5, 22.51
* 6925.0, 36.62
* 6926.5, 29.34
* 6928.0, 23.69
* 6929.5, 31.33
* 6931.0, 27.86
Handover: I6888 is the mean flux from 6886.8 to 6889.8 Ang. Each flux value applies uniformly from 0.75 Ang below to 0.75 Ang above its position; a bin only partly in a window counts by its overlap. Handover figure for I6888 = 26.6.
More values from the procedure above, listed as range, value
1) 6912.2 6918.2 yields 22.6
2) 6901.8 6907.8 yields 26.4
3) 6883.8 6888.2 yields 25.6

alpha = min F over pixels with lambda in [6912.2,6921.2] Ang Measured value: 17.43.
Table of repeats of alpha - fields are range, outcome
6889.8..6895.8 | 23.89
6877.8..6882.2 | 19.66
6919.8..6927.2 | 22.51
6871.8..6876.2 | 19.85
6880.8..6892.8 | 23.27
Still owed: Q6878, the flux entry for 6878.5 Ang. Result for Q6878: 22.08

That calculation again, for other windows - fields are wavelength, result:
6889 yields 26.79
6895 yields 29.4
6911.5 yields 23.06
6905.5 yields 30.21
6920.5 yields 25.72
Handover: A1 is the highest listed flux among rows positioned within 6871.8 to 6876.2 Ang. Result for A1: 28.88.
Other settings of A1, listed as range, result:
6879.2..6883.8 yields 24.35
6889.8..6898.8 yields 29.96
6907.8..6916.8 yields 28.22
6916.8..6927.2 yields 36.62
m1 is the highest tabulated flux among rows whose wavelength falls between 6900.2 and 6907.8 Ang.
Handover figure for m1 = 30.21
